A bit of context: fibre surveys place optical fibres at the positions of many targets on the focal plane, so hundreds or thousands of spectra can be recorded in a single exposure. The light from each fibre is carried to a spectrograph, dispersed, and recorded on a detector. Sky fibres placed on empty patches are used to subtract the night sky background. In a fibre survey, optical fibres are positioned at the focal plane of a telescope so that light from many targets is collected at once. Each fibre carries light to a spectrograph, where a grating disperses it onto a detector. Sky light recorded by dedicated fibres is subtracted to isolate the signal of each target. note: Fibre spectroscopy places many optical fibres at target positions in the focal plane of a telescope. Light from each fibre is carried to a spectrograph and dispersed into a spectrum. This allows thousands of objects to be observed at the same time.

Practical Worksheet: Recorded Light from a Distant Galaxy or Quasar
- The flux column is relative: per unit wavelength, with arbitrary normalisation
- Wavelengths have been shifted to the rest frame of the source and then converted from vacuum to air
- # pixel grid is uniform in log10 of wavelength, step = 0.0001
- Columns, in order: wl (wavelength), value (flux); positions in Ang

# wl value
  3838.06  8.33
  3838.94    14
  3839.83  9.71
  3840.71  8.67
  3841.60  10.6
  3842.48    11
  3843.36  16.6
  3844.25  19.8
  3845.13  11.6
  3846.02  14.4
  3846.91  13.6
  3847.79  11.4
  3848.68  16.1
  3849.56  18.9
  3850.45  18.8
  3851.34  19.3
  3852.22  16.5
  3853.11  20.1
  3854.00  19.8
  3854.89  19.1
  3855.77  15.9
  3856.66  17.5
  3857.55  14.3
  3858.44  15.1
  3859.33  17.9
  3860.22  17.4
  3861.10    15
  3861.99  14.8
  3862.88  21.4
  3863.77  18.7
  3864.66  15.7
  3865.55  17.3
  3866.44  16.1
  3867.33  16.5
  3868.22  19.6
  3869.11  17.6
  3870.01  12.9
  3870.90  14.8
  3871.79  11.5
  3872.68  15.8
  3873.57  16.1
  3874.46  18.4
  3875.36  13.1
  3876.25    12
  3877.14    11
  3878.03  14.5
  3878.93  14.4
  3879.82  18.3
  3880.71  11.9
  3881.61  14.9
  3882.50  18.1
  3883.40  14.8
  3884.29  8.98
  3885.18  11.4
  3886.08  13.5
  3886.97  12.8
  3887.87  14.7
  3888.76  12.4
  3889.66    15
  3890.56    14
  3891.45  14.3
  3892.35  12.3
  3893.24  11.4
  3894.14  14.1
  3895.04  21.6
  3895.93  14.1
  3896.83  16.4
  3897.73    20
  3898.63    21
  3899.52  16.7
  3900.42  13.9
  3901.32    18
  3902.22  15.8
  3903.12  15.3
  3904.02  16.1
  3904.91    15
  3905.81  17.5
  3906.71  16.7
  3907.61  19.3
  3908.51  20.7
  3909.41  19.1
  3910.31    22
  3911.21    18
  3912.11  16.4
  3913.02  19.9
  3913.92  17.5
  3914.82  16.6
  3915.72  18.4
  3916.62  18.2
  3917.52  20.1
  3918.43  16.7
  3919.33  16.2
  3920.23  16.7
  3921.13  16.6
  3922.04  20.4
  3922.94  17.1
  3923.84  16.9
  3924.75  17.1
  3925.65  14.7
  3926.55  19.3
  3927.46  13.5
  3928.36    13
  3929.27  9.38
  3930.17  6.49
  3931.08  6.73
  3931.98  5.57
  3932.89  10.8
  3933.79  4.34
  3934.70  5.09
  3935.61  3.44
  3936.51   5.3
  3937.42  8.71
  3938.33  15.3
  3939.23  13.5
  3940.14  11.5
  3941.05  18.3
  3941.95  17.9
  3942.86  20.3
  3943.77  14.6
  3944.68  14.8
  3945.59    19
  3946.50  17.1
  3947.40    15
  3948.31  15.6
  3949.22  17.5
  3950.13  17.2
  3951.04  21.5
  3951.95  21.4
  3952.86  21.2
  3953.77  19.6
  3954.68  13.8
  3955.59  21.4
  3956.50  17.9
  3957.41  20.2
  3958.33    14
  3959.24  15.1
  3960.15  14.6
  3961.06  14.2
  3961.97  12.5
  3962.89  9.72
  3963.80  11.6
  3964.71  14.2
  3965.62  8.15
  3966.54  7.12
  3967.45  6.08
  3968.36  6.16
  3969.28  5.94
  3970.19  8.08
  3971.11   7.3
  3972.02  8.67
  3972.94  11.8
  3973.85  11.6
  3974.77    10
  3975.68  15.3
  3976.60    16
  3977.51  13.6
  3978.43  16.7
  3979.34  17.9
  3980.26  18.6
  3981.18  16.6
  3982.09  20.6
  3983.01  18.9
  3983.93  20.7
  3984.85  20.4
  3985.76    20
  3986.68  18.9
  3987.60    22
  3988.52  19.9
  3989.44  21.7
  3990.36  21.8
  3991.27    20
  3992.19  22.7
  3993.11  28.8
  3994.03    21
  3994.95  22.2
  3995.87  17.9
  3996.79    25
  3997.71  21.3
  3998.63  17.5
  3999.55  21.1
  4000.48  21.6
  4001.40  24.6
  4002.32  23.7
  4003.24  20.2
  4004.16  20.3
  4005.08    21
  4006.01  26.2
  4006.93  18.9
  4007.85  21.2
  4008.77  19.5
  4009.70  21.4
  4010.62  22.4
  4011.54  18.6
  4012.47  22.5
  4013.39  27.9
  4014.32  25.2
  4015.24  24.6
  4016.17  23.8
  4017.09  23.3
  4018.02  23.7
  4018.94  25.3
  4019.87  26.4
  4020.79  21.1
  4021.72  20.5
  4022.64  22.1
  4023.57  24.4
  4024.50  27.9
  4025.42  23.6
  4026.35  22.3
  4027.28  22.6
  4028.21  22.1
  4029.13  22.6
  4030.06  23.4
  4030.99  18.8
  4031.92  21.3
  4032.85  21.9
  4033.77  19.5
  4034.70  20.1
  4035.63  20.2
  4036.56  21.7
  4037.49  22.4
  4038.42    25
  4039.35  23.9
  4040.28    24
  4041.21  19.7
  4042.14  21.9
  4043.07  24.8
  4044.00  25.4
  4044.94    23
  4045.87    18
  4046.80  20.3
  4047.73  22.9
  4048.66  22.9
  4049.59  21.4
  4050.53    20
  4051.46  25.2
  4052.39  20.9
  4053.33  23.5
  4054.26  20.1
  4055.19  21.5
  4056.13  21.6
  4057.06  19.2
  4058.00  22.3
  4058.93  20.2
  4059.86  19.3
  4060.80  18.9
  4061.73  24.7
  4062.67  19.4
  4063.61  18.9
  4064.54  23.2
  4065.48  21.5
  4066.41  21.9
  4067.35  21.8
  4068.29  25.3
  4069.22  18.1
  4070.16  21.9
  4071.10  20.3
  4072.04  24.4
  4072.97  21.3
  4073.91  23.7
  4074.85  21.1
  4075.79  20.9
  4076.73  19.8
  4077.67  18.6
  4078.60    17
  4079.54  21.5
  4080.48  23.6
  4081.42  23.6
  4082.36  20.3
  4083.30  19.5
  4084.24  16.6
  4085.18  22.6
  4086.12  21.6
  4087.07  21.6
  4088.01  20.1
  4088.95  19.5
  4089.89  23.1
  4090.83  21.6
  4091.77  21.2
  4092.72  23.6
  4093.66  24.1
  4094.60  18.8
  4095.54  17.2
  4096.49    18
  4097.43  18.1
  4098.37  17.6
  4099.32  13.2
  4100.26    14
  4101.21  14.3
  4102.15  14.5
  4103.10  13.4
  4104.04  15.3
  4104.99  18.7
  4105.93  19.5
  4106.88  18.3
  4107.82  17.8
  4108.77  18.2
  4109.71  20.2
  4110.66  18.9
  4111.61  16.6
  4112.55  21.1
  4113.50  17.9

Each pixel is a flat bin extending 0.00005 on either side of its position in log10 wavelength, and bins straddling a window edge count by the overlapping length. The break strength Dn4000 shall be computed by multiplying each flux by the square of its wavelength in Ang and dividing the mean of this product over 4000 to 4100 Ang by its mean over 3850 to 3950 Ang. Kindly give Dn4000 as 1.51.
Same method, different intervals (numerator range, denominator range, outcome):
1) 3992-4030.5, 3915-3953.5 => 1.61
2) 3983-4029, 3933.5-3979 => 1.70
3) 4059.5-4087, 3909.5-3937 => 1.61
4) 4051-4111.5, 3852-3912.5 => 1.39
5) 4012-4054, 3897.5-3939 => 1.61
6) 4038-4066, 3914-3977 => 1.67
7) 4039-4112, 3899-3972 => 1.49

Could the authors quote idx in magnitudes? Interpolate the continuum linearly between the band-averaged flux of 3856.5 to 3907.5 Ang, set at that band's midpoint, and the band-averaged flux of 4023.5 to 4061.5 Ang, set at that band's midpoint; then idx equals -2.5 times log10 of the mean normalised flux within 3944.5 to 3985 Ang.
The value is 0.26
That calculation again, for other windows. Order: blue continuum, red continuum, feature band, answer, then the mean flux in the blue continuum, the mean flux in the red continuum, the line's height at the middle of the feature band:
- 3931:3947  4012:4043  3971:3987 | 0.072 mag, 11.9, 22.9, 16.9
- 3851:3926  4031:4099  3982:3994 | -0.118 mag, 16.3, 21.2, 19.1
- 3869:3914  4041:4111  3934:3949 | 0.254 mag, 15.6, 20.4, 16.9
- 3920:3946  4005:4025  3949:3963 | -0.095 mag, 12.9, 23.1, 15.8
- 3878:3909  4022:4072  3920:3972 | 0.291 mag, 15.4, 21.9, 17.7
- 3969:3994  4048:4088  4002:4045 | -0.186 mag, 17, 21.2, 19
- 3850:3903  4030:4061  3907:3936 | 0.157 mag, 15.7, 21.6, 17.3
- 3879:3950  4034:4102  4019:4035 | -0.164 mag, 15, 20.9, 19.3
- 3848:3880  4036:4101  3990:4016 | -0.134 mag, 16.4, 21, 19.6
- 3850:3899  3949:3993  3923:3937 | 0.460 mag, 15.7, 15.7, 15.7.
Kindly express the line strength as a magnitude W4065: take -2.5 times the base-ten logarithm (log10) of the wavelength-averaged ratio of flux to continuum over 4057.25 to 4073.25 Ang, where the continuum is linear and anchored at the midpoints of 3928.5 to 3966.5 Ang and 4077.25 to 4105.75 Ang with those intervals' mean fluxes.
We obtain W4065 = -0.18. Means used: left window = 13.7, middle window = 21.3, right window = 19.1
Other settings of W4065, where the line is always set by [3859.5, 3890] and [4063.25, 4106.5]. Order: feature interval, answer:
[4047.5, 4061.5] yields -0.115 mag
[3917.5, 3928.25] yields -0.045 mag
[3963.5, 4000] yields 0.078 mag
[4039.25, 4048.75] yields -0.179 mag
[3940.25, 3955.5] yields -0.062 mag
